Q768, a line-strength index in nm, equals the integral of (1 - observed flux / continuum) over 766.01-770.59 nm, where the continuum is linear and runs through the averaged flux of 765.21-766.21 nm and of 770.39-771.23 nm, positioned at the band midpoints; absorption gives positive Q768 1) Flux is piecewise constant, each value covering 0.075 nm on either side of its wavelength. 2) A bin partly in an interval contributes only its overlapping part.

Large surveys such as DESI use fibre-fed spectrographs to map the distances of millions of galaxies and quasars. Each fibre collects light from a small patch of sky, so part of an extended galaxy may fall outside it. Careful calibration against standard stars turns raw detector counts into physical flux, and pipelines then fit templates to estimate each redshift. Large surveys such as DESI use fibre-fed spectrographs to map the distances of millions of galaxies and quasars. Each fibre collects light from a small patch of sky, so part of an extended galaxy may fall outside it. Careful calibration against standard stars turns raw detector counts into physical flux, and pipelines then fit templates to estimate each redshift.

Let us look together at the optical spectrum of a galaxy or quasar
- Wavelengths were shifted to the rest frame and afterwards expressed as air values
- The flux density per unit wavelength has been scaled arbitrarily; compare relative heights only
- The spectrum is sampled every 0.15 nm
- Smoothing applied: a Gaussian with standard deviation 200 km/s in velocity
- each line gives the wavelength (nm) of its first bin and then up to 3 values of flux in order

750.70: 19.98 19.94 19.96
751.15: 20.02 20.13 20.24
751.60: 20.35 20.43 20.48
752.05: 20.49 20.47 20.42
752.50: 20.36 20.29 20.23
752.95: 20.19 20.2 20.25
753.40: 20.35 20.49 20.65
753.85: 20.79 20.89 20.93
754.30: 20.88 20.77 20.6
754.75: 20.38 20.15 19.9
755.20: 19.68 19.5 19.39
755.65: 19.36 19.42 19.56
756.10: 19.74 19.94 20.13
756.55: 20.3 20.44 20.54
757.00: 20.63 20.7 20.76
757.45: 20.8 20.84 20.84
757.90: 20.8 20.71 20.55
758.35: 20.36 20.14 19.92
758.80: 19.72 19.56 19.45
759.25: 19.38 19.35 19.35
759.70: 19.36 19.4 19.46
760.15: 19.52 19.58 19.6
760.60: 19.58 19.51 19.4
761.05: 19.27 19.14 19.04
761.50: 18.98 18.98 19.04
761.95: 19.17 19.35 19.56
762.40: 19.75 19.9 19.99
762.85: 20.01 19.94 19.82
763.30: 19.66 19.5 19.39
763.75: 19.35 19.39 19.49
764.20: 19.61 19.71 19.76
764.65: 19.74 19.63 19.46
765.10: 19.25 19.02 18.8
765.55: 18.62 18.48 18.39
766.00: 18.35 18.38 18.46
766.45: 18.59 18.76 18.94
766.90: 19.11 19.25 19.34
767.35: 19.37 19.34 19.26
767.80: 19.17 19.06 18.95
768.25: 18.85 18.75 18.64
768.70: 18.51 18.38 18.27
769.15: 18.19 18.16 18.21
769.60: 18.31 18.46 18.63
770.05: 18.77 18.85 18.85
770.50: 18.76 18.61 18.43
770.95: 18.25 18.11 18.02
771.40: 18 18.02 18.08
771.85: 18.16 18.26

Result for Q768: -0.06 nm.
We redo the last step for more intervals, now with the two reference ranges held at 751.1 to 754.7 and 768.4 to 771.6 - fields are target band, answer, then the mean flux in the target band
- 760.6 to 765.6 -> -0.05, 19.4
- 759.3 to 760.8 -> 0.01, 19.5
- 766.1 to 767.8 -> -0.02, 19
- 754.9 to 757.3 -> 0.01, 20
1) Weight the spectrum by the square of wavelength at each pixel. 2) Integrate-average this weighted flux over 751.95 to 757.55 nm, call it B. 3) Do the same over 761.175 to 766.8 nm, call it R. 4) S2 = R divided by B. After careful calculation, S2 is 0.97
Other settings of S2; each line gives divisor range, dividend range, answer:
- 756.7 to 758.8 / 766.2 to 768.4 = 0.95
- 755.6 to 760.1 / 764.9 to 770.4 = 0.96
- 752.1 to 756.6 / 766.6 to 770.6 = 0.96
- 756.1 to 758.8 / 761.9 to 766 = 0.97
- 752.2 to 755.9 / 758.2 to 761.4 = 0.98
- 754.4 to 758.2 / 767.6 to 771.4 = 0.95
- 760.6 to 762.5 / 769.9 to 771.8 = 0.98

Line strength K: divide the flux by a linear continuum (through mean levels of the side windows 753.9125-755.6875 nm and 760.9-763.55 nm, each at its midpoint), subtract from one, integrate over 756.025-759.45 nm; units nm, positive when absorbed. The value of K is -0.06 nm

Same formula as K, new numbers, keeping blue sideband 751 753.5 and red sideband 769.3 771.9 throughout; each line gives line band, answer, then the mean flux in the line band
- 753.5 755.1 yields -0.041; 20.6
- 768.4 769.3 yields 0.008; 18.4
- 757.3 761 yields -0.060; 19.9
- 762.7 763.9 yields -0.033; 19.7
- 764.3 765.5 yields -0.027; 19.4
